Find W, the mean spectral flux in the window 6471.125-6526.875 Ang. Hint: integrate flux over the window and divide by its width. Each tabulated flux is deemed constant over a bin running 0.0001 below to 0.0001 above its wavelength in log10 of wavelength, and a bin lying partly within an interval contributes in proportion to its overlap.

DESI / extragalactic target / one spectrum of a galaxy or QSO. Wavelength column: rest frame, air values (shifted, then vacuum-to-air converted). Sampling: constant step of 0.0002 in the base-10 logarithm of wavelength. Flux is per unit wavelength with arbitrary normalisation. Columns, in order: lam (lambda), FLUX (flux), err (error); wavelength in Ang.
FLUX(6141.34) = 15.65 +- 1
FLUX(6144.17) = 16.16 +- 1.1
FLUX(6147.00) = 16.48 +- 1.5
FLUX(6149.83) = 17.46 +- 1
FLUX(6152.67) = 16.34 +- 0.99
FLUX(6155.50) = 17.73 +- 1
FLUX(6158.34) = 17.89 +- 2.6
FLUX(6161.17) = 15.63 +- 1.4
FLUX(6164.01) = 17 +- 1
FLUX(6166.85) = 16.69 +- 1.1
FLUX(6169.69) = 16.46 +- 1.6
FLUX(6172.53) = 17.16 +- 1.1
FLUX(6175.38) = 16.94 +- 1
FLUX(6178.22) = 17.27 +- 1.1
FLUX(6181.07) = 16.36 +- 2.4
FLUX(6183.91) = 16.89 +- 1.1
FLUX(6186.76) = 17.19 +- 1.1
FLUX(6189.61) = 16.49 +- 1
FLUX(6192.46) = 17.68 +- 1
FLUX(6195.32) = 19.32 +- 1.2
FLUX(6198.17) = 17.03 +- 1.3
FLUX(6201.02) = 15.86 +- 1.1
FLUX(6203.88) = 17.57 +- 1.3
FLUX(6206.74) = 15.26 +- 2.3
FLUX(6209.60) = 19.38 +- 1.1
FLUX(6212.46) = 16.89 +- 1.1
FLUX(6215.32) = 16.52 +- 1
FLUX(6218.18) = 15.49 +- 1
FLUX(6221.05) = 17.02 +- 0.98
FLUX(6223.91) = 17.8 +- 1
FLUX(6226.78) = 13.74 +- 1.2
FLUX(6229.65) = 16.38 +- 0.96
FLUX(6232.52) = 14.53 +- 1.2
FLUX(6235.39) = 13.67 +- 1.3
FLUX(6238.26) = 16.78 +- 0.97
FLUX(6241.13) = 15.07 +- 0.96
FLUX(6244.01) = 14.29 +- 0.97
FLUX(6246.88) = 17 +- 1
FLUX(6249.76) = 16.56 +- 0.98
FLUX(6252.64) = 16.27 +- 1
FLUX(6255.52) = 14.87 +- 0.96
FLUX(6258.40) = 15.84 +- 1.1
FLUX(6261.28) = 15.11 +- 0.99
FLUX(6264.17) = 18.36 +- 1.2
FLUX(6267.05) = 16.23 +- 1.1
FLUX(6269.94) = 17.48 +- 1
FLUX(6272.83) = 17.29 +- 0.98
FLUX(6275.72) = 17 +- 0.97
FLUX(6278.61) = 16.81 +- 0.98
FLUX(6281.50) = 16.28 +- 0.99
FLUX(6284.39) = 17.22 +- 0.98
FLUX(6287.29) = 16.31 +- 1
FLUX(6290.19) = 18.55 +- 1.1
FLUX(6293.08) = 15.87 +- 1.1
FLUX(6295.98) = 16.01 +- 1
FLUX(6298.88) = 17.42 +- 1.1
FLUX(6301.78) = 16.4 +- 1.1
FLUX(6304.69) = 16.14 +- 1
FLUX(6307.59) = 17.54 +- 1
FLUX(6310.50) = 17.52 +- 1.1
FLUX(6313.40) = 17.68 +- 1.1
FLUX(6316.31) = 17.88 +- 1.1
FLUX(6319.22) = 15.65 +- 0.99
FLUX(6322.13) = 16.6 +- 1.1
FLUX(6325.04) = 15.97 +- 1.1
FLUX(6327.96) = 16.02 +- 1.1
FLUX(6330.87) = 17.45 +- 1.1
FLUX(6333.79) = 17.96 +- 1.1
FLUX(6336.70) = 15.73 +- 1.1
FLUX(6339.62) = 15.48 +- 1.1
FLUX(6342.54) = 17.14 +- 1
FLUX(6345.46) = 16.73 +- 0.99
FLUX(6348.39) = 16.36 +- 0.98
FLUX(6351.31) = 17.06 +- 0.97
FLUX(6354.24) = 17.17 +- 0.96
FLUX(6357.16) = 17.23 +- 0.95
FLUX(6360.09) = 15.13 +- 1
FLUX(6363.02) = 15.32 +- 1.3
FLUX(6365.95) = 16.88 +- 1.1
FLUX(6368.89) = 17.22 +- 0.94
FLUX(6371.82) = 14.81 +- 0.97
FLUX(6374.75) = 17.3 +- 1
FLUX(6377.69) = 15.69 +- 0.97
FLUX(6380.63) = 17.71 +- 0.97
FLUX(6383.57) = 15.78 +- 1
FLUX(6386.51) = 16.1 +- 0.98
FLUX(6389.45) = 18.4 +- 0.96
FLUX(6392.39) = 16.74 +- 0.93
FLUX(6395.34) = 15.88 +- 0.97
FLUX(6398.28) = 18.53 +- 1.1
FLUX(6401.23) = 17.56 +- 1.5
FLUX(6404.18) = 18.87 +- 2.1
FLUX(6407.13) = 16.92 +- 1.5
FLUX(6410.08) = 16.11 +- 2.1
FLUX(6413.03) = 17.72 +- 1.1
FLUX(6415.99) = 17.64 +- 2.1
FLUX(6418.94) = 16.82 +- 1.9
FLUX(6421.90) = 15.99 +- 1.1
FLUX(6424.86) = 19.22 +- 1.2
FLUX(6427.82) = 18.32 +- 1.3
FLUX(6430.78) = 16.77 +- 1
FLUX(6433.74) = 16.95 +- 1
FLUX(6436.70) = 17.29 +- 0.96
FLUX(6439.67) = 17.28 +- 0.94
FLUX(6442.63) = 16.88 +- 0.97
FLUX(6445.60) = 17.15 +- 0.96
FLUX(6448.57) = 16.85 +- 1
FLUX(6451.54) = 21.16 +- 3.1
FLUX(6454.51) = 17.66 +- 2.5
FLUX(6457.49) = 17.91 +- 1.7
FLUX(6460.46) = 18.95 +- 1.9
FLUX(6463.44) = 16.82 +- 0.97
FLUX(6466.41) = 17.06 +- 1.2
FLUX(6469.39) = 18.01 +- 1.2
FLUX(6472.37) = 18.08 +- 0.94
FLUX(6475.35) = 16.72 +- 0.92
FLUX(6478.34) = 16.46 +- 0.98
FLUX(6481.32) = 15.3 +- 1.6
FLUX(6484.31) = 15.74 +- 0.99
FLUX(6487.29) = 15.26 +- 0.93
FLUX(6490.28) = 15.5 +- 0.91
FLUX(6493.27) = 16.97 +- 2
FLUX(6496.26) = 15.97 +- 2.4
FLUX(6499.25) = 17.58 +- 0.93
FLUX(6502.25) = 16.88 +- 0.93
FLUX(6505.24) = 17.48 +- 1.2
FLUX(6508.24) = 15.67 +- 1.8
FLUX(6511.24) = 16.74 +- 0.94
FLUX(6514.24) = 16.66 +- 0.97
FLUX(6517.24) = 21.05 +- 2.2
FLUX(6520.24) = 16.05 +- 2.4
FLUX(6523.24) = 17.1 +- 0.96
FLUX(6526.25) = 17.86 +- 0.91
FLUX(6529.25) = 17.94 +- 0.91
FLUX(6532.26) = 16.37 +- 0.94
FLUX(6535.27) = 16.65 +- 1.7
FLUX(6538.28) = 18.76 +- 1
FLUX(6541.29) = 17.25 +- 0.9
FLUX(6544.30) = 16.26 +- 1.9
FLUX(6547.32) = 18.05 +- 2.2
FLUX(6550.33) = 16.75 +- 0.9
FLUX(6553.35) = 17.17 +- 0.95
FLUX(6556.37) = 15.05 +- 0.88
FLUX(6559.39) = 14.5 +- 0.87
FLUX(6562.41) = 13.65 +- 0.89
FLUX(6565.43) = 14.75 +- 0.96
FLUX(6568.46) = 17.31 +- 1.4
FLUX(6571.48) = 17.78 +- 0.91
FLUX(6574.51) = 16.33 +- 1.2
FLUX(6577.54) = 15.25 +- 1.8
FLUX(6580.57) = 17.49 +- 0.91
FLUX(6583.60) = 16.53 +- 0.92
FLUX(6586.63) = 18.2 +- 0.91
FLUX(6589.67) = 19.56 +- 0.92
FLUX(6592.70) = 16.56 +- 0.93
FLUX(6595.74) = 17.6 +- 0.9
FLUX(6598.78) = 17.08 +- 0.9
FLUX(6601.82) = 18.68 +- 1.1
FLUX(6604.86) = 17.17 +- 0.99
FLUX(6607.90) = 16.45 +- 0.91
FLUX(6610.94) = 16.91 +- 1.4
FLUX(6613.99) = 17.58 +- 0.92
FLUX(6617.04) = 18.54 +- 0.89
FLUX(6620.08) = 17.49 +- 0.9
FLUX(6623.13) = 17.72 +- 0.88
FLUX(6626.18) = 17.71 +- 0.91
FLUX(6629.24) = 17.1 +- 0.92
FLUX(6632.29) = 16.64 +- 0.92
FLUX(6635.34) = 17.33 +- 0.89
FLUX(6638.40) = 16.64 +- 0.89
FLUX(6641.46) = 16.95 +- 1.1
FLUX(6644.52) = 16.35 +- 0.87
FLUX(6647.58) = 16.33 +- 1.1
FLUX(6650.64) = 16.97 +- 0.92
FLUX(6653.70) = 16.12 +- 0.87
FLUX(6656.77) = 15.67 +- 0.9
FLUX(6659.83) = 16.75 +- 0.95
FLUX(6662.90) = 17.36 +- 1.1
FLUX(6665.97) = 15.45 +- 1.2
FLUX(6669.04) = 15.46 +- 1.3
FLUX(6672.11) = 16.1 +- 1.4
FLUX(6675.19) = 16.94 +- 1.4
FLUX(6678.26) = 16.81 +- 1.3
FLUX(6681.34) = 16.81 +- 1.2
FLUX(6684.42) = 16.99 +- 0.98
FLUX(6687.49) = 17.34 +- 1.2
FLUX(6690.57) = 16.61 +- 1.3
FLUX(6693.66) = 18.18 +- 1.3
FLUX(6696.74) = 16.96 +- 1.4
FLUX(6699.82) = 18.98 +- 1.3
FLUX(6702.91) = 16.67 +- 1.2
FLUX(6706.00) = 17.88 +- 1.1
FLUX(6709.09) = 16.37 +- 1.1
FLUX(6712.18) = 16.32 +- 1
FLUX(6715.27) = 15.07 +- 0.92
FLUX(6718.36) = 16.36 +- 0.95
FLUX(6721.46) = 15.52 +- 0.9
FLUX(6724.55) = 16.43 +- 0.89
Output 16.8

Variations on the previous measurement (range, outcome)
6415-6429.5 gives 17.6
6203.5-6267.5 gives 16.1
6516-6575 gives 16.8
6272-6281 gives 16.9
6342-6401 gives 16.7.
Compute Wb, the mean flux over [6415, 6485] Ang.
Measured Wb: 17.4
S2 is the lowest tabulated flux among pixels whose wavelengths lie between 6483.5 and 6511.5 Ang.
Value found 15.26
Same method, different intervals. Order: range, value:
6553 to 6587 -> 13.65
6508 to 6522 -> 15.67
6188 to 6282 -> 13.67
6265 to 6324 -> 15.65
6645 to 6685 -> 15.45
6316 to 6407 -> 14.81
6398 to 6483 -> 15.3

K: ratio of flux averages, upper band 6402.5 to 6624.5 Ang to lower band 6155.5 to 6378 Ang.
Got 1.0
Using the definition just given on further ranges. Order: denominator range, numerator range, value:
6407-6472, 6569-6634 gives 0.99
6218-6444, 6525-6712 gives 1.02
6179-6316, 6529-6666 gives 1.02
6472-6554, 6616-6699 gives 1.00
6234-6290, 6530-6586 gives 1.01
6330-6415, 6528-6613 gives 1.00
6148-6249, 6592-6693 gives 1.02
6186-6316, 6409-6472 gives 1.06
